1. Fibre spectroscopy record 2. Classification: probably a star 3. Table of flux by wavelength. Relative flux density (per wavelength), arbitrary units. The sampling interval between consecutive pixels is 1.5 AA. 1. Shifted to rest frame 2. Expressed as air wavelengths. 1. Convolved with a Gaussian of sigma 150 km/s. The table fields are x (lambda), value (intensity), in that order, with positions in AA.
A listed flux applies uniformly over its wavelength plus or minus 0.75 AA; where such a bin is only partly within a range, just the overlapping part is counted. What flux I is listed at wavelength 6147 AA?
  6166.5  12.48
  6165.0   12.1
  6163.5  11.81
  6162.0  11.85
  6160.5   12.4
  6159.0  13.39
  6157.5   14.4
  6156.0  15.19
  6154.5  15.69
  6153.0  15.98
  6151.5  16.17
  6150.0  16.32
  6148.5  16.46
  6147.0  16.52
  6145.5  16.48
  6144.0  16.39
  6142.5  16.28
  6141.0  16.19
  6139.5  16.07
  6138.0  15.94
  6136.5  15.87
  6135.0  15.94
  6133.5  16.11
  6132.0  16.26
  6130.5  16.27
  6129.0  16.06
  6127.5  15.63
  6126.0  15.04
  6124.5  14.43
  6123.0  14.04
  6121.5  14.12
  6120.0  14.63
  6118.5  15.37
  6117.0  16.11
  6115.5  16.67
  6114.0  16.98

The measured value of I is 16.52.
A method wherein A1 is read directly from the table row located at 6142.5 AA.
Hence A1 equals 16.28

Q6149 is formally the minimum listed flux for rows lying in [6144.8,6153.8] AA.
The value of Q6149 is 15.98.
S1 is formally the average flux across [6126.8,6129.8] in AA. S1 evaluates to 15.9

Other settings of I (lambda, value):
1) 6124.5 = 14.43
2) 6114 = 16.98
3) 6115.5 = 16.67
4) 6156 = 15.19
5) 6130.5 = 16.27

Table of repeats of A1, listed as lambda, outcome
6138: 15.94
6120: 14.63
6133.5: 16.11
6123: 14.04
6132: 16.26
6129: 16.06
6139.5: 16.07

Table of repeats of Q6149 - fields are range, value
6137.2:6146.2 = 15.94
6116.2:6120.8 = 14.63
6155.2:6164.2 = 11.81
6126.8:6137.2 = 15.63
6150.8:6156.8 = 15.19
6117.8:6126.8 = 14.04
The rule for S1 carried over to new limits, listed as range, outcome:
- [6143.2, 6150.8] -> 16.4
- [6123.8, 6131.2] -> 15.5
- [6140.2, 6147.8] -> 16.4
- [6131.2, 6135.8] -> 16.1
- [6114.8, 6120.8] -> 15.7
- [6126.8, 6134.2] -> 16.1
